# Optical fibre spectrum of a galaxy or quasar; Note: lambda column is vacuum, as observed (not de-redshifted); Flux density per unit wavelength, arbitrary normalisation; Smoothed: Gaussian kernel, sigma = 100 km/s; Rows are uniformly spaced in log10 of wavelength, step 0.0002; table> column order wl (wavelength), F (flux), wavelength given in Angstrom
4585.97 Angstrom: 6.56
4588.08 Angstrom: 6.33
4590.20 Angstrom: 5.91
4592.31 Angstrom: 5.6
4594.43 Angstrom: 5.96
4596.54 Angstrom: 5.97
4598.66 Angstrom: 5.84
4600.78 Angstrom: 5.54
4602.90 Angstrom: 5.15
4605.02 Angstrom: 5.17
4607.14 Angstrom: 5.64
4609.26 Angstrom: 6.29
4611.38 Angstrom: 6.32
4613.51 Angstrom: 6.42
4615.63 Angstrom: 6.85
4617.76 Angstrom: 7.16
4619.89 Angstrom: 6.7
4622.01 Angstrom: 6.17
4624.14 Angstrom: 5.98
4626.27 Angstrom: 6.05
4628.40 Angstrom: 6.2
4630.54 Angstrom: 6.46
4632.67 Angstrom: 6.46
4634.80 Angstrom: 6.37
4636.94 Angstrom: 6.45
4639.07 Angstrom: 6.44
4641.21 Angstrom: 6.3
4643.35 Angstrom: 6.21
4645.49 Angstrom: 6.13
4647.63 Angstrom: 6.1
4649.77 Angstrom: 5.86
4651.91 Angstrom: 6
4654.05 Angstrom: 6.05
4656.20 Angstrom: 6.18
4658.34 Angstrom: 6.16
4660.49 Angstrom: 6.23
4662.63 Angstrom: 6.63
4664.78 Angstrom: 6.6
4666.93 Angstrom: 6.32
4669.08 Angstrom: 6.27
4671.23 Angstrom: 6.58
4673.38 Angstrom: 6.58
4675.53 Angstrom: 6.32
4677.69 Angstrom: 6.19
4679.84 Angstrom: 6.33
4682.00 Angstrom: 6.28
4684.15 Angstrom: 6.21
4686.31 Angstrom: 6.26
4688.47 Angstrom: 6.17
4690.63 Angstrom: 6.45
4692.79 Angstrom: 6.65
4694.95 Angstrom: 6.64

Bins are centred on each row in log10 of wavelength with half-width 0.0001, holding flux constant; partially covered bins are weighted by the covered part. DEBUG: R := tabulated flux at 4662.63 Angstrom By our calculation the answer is 6.63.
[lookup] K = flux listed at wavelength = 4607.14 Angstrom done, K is 5.64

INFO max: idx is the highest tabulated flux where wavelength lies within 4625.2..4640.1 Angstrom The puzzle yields 6.46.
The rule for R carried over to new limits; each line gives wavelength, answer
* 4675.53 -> 6.32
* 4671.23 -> 6.58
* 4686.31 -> 6.26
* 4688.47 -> 6.17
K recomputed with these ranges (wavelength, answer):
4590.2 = 5.91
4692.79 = 6.65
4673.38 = 6.58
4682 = 6.28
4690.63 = 6.45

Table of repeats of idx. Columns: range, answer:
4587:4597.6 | 6.33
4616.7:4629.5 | 7.16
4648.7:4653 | 6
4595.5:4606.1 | 5.97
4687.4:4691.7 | 6.45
